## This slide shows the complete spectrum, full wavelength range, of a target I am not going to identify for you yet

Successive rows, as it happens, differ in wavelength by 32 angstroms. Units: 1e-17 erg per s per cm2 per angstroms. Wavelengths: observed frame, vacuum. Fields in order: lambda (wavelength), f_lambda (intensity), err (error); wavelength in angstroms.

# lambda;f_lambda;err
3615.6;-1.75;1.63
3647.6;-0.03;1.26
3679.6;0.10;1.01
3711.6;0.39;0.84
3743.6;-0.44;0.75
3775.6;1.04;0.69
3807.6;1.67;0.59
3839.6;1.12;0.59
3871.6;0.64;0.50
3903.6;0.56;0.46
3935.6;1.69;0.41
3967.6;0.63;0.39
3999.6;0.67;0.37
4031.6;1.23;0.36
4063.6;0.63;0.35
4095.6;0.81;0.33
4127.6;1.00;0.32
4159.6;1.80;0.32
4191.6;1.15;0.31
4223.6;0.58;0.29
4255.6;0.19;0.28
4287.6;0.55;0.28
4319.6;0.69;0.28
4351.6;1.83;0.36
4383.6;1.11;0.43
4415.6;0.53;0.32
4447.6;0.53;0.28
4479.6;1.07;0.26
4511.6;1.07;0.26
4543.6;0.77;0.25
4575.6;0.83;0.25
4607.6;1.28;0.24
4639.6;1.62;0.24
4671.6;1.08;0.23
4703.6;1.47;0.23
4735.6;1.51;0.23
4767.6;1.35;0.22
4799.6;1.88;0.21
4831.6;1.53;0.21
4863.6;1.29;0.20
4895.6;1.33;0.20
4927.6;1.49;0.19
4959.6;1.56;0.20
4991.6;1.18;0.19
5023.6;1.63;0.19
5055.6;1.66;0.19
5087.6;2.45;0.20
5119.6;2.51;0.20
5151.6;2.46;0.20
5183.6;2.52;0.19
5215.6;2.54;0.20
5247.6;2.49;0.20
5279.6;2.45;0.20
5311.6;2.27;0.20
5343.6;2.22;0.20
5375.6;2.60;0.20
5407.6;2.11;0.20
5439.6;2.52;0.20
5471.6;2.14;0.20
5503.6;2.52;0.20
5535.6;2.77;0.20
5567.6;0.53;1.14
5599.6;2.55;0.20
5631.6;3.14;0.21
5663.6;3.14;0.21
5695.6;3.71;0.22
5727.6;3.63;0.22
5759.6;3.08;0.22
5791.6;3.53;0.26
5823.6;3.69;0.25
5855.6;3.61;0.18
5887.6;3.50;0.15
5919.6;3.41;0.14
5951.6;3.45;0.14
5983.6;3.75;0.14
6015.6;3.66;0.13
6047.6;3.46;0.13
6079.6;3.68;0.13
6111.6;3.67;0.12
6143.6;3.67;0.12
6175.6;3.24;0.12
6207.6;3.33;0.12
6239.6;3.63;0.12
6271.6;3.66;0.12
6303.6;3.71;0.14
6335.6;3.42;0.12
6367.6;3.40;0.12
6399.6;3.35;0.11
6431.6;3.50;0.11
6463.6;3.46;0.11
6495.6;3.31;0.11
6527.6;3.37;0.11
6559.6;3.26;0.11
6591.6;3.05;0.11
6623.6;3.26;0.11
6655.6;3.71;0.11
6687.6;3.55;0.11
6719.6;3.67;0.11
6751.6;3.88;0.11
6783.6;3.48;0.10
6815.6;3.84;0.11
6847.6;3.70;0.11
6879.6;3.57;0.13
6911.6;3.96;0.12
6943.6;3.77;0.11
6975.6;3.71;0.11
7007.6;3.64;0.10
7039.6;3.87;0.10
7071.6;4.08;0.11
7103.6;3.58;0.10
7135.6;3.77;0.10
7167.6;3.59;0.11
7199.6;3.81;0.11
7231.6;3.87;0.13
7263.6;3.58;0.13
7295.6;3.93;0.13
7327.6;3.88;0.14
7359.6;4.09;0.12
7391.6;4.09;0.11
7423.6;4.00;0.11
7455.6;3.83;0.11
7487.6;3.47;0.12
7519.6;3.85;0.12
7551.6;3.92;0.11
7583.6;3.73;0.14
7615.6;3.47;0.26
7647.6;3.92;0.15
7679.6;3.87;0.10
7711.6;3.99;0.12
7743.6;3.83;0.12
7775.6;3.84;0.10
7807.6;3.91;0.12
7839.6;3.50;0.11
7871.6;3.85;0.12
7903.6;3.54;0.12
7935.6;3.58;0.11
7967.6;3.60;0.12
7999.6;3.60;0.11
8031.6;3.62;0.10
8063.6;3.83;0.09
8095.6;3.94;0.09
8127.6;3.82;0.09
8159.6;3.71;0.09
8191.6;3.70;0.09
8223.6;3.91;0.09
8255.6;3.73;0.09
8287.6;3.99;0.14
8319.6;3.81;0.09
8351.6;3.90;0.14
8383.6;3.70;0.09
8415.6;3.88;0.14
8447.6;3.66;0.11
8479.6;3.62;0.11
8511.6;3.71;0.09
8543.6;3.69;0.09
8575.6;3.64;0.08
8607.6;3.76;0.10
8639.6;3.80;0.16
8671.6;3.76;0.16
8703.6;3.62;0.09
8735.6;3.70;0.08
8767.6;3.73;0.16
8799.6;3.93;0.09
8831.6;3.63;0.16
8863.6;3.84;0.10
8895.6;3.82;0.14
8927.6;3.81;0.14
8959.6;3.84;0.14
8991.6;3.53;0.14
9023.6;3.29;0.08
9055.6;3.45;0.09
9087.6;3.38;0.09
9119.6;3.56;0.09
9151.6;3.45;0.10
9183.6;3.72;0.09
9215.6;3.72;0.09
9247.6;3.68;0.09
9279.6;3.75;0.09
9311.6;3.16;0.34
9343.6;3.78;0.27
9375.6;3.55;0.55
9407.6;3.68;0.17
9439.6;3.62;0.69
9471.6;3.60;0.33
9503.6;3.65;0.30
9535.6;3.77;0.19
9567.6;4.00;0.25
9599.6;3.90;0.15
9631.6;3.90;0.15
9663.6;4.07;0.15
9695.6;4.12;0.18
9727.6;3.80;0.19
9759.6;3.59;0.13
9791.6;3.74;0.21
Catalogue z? 0.27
